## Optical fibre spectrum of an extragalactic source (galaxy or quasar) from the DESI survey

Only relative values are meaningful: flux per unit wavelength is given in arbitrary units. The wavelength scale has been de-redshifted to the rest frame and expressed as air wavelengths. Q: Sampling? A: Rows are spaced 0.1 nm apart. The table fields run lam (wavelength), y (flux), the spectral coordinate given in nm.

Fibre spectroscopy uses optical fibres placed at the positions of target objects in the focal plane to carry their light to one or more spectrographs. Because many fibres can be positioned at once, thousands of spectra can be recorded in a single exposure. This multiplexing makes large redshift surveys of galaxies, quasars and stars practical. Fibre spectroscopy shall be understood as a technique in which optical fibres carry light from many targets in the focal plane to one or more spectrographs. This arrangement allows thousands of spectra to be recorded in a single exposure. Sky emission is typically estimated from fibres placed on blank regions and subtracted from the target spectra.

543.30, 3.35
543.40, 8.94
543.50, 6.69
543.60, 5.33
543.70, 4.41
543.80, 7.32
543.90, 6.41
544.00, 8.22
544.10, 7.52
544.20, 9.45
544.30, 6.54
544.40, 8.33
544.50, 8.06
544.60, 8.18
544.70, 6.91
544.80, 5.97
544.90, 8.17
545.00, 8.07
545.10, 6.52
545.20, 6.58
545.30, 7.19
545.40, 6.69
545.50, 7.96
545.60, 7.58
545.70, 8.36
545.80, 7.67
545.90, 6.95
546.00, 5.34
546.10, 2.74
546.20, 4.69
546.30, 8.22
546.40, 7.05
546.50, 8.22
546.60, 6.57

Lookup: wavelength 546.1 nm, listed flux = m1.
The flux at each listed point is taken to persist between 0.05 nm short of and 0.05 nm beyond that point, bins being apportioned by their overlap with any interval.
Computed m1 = 2.74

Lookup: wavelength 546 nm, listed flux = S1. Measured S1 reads 5.34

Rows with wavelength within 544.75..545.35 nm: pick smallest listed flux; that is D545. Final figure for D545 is 5.97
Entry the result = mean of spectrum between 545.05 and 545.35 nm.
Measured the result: 6.76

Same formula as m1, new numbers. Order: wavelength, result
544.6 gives 8.18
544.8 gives 5.97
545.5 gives 7.96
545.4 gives 6.69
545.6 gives 7.58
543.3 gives 3.35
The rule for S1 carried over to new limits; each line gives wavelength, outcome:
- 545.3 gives 7.19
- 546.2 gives 4.69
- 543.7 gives 4.41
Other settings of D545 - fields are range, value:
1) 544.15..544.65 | 6.54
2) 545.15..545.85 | 6.58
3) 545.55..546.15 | 2.74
